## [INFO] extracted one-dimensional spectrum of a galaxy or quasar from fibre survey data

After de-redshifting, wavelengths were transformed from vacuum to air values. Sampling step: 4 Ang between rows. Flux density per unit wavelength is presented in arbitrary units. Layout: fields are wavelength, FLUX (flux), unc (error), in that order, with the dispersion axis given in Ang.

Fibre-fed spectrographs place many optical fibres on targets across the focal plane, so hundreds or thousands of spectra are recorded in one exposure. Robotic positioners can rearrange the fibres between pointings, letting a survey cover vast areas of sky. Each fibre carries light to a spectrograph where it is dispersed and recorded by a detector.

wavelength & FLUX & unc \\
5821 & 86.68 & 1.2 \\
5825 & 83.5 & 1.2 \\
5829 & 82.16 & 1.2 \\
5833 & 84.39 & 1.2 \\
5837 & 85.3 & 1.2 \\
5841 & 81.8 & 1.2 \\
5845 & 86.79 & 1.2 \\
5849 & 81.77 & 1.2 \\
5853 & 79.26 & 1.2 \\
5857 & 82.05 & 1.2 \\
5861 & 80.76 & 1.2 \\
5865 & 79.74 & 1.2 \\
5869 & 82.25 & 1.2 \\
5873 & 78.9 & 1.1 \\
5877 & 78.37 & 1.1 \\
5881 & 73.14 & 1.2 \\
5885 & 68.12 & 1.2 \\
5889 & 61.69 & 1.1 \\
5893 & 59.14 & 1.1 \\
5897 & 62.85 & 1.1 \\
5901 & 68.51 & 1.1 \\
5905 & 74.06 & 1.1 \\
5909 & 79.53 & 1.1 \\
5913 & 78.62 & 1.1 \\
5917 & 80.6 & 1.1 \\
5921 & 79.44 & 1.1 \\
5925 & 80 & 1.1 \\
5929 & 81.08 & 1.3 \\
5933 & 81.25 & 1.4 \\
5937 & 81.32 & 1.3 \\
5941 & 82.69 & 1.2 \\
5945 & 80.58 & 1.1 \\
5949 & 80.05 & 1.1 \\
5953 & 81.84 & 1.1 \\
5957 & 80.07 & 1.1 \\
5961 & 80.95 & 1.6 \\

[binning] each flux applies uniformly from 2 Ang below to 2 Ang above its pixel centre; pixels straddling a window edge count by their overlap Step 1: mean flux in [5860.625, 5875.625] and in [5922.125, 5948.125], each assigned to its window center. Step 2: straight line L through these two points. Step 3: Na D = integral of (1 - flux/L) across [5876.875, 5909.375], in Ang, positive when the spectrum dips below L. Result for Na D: 4.9 Ang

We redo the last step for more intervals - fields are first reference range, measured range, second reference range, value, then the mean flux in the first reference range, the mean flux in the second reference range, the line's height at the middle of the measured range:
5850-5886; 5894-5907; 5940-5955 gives 1.9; 78.4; 81.2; 79.6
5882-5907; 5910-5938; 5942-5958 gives -2.4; 66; 80.8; 73.9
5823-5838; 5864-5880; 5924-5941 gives 0.6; 83.7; 81.2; 82.7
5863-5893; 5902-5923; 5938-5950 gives -0.1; 73.6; 81.2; 77.6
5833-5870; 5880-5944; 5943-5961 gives 5.3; 82.3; 80.7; 81.3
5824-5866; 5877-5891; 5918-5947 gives 2.2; 82.5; 80.9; 81.8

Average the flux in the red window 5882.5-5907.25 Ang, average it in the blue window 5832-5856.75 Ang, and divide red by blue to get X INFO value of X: 0.79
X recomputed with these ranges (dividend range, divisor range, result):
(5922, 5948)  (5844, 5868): 0.99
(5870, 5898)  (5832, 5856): 0.84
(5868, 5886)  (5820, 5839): 0.90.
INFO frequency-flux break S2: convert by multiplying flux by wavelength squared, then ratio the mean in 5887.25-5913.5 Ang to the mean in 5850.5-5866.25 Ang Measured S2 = 0.9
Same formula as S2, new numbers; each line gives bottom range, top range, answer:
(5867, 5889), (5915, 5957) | 1.10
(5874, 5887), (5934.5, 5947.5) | 1.13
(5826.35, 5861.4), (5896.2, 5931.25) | 0.95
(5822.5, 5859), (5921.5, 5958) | 1.01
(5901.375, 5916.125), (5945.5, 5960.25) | 1.07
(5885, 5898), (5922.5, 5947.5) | 1.32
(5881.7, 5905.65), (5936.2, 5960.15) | 1.26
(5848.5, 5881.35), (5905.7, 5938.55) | 1.02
